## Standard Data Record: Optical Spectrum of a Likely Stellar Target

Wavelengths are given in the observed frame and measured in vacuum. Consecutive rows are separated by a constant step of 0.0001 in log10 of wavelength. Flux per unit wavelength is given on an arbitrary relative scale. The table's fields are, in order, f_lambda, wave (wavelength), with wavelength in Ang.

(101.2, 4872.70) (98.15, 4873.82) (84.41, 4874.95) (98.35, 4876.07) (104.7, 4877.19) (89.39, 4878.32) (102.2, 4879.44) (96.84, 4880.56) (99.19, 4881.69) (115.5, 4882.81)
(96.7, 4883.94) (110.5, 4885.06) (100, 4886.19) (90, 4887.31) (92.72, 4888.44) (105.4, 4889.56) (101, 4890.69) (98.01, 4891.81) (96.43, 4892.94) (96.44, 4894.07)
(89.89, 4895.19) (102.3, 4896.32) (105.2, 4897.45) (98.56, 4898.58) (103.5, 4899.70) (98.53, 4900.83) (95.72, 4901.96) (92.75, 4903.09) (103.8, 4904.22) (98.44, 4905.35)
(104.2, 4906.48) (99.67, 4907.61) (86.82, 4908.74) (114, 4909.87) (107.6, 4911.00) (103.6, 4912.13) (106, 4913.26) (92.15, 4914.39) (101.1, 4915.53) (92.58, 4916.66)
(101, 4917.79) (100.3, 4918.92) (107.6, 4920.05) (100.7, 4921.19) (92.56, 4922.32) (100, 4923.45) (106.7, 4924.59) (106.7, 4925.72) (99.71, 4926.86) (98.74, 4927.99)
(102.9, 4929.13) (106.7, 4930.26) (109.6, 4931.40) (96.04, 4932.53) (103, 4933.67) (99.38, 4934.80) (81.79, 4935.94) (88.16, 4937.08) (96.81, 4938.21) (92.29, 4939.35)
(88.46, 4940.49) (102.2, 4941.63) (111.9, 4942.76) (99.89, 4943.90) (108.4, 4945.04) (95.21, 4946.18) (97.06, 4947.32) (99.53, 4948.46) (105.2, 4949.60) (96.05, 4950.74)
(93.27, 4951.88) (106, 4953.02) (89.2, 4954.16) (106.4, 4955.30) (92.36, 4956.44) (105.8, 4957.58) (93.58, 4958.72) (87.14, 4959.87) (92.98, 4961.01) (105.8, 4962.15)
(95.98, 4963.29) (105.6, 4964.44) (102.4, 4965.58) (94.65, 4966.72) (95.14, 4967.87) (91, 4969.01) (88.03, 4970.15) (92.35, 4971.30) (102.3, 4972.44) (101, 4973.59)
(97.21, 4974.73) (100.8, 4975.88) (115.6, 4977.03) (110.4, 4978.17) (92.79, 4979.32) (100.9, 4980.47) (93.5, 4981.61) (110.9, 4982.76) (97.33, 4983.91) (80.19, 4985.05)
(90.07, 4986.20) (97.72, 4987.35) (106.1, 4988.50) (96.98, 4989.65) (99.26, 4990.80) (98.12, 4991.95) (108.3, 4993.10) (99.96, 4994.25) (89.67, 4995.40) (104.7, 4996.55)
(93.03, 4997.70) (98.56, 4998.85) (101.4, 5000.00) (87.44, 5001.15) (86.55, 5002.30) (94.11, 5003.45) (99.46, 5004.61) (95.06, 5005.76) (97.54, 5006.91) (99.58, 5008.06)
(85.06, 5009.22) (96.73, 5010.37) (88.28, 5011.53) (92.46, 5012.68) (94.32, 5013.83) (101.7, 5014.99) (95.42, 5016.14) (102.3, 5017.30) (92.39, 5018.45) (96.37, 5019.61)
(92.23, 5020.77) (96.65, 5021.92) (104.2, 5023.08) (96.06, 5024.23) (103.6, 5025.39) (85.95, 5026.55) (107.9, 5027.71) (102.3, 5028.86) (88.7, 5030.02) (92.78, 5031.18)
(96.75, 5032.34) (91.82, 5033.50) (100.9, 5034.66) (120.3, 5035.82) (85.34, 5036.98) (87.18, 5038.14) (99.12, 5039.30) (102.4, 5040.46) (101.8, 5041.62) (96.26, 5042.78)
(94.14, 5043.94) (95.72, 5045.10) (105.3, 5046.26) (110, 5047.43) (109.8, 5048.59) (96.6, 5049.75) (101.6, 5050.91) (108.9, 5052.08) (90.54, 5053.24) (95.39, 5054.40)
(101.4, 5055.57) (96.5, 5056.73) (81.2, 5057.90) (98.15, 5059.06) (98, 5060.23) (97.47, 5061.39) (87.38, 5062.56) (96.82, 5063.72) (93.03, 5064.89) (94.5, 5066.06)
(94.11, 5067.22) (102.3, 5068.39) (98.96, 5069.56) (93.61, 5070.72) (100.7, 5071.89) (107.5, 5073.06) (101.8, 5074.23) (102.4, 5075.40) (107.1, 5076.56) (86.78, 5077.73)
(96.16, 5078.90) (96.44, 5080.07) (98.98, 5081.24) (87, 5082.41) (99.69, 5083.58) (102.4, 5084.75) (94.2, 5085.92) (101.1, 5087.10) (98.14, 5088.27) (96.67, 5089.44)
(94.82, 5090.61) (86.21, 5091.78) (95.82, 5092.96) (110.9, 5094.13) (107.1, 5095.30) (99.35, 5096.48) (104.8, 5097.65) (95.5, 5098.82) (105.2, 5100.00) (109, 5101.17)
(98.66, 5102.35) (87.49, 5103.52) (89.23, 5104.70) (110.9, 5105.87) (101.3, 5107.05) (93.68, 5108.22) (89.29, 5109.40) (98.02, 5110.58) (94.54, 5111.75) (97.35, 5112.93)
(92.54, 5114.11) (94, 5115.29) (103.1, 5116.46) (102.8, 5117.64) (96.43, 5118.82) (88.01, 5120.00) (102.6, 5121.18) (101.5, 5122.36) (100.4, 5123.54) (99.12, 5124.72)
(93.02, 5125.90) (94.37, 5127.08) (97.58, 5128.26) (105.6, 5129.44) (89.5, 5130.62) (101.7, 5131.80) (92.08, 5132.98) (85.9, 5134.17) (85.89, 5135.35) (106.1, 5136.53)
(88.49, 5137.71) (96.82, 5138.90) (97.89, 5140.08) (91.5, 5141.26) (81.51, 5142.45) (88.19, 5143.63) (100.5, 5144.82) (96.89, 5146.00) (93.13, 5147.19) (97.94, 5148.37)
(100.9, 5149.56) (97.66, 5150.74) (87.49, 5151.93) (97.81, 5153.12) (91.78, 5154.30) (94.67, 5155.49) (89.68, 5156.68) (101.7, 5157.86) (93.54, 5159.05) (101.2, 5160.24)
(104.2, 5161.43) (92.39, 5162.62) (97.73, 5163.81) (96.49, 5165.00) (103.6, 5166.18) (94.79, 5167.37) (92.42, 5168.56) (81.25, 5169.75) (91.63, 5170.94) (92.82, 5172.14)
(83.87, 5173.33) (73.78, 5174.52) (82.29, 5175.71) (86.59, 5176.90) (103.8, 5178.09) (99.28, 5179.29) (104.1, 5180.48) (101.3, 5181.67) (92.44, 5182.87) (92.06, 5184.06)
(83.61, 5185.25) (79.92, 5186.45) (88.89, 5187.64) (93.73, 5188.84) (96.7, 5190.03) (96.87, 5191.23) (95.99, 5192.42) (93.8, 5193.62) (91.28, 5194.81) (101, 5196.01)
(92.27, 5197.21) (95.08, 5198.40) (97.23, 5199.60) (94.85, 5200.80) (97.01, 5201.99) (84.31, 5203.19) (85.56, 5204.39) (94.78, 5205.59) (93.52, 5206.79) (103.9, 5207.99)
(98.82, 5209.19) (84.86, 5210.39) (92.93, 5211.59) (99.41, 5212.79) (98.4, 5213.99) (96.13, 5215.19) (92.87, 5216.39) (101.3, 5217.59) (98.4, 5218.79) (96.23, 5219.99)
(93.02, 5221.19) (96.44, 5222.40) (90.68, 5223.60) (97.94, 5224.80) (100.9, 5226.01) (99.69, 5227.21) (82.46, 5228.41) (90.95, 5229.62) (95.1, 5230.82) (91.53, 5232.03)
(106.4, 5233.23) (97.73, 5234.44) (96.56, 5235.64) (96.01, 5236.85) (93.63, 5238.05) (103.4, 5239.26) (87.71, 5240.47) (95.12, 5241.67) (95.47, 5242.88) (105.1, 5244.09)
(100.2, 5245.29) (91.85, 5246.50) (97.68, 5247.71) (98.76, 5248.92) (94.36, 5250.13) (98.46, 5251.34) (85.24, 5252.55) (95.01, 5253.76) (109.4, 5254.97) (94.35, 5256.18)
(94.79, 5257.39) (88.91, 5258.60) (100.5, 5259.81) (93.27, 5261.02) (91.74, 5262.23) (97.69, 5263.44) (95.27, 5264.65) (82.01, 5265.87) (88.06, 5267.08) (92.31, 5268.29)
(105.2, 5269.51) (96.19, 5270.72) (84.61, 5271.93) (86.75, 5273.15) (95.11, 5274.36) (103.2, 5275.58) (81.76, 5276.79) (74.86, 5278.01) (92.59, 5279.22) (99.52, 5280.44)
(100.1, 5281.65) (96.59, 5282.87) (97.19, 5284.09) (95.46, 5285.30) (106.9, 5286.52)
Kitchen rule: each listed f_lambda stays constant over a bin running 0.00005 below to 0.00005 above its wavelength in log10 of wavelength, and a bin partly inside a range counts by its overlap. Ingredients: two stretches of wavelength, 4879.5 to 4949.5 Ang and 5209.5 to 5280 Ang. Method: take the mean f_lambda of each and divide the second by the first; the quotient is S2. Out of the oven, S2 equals 0.95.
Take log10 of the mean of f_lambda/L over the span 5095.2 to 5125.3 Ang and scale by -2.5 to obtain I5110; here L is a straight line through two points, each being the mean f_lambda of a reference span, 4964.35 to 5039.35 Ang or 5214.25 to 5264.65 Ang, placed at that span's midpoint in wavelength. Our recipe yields -0.02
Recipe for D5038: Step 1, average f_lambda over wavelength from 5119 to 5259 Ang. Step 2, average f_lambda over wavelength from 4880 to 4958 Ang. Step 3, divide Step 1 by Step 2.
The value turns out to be 0.9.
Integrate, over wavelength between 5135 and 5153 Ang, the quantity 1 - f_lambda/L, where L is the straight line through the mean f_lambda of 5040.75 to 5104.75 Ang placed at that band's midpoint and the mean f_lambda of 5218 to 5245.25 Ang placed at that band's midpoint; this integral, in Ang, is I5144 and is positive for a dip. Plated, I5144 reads 0.6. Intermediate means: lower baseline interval 98.3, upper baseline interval 96.1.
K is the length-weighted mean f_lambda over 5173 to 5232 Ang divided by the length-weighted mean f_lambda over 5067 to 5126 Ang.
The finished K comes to 1.0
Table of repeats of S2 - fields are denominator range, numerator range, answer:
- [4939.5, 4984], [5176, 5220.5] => 0.95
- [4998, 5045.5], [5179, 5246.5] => 0.99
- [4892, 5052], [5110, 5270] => 0.96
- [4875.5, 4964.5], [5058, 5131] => 0.98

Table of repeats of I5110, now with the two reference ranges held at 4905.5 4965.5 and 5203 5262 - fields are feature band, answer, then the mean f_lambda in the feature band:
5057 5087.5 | 0.01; 96.8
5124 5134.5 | 0.01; 95.7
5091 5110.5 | -0.02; 98.9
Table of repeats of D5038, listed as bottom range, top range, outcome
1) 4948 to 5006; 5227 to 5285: 0.97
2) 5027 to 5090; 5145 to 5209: 0.96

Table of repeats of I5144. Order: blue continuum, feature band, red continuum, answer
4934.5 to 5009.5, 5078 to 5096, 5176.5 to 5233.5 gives -0.3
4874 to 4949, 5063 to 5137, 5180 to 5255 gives -0.6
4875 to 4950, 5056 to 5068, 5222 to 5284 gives 0.4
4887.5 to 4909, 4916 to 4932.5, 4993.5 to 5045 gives -0.6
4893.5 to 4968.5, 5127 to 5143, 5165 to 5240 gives 0.2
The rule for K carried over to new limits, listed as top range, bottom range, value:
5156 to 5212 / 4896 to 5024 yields 0.95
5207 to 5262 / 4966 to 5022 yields 0.99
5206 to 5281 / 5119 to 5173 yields 1.00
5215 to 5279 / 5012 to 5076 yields 0.97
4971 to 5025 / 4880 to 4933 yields 0.97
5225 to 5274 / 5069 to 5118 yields 0.97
